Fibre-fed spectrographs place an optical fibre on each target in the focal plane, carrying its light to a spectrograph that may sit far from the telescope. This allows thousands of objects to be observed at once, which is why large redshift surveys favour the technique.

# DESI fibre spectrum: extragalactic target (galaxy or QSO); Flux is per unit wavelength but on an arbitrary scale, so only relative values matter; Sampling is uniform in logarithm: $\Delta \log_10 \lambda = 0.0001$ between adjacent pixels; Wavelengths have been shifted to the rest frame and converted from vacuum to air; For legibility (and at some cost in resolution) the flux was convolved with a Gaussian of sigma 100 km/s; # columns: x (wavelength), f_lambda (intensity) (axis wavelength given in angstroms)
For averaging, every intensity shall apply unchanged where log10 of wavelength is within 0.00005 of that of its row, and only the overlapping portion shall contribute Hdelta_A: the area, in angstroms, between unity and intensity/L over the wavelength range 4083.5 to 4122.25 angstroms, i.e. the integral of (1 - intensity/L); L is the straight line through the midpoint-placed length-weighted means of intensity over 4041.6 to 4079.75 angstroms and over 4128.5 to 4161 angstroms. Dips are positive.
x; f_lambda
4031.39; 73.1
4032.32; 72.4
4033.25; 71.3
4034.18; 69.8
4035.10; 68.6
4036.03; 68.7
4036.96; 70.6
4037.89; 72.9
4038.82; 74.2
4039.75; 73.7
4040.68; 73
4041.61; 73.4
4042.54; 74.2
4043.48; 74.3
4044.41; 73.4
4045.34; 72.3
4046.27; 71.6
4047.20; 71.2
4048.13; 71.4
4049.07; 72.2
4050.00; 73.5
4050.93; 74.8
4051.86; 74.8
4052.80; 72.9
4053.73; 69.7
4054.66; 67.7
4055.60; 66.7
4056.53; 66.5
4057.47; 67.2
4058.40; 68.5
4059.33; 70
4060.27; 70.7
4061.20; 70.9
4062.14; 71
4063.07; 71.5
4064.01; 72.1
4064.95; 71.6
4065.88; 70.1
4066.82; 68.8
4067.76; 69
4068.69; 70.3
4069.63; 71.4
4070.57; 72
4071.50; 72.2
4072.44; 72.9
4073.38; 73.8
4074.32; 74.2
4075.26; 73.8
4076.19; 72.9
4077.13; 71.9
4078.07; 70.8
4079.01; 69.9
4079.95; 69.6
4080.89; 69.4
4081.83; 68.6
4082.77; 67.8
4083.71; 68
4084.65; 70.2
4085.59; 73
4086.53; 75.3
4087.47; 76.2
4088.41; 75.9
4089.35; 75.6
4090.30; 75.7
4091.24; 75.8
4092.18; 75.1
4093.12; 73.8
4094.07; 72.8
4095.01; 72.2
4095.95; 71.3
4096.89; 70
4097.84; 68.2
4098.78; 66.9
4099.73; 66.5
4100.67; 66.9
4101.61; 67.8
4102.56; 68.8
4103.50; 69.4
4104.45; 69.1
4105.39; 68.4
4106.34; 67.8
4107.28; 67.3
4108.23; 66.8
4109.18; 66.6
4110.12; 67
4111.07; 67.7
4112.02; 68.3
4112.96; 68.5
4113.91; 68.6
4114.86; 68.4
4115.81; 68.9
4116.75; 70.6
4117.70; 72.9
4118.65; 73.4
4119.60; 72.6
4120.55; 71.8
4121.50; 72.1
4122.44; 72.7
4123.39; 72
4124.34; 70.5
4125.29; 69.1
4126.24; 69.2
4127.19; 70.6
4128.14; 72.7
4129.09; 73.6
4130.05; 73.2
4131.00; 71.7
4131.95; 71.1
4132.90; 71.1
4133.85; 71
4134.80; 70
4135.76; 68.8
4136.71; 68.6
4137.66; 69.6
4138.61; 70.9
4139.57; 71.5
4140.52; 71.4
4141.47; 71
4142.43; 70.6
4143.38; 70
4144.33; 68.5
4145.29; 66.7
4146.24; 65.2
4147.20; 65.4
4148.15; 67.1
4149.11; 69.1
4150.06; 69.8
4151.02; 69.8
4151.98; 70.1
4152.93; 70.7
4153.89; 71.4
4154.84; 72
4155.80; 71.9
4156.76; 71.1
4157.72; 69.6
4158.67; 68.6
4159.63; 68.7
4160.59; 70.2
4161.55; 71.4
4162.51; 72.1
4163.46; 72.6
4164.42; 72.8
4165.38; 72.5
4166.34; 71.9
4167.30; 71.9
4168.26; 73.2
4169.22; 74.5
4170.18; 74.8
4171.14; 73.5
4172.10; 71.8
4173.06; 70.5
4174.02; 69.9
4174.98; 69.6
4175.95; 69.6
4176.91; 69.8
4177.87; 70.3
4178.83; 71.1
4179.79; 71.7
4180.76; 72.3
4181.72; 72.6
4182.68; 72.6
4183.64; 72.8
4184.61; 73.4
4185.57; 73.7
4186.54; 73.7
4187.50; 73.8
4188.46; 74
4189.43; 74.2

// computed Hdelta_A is 0.1 angstroms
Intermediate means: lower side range 71.4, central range 70.6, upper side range 70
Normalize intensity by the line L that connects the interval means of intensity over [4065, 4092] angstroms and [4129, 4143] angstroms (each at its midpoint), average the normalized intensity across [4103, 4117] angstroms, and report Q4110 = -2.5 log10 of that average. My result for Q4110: 0.049 mag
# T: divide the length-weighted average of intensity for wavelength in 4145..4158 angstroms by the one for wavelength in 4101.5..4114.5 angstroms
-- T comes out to 1.02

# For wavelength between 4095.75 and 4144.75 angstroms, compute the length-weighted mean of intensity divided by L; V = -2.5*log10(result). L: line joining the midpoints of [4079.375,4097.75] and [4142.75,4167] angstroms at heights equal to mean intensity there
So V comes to 0.02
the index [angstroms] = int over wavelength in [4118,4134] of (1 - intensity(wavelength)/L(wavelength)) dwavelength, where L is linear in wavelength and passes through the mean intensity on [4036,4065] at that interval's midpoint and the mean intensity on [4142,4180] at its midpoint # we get -0.19 angstroms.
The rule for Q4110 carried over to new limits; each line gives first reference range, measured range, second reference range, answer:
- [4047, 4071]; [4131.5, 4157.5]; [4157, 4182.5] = 0.023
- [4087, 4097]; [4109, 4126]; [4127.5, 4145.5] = 0.030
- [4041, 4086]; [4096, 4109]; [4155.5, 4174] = 0.052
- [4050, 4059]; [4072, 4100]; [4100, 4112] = -0.050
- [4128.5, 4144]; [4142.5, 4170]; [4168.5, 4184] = 0.014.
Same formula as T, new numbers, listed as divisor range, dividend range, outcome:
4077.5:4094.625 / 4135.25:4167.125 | 0.97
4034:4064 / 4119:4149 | 0.99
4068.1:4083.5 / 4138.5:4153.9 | 0.97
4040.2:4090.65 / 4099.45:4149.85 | 0.97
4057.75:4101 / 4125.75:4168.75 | 0.99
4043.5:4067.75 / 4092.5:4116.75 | 0.97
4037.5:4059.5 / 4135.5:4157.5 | 0.97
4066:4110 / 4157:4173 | 1.01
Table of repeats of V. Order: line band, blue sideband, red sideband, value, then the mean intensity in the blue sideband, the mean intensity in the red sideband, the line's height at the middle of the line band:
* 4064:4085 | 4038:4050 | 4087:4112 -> 0.01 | 72.9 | 70.3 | 71.5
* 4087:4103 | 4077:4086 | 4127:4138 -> -0.02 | 69.8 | 71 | 70.1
